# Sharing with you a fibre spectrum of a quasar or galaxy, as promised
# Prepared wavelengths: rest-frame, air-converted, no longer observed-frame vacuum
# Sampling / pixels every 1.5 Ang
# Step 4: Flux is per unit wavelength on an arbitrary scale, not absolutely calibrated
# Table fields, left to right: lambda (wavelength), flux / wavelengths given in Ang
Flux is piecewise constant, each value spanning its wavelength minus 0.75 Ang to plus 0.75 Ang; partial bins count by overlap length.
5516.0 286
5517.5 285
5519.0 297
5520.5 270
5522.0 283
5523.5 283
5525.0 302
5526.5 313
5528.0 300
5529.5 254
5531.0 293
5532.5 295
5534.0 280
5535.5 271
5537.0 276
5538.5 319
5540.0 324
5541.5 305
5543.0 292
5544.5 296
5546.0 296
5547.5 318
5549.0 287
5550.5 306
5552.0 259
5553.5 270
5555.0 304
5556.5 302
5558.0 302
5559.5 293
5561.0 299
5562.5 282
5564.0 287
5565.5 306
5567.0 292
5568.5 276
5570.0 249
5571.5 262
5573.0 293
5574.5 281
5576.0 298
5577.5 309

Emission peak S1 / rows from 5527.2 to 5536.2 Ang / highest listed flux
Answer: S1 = 300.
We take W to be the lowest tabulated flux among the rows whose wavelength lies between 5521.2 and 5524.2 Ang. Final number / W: 283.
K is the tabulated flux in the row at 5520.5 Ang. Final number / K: 270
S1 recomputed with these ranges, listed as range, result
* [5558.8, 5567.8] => 306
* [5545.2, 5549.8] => 318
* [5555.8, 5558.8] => 302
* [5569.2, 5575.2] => 293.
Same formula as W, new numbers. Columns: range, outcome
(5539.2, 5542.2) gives 305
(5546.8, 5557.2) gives 259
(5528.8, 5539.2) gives 254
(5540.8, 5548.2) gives 292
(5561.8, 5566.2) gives 282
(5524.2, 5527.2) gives 302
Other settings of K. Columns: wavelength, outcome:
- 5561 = 299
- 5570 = 249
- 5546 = 296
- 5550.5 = 306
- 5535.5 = 271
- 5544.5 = 296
